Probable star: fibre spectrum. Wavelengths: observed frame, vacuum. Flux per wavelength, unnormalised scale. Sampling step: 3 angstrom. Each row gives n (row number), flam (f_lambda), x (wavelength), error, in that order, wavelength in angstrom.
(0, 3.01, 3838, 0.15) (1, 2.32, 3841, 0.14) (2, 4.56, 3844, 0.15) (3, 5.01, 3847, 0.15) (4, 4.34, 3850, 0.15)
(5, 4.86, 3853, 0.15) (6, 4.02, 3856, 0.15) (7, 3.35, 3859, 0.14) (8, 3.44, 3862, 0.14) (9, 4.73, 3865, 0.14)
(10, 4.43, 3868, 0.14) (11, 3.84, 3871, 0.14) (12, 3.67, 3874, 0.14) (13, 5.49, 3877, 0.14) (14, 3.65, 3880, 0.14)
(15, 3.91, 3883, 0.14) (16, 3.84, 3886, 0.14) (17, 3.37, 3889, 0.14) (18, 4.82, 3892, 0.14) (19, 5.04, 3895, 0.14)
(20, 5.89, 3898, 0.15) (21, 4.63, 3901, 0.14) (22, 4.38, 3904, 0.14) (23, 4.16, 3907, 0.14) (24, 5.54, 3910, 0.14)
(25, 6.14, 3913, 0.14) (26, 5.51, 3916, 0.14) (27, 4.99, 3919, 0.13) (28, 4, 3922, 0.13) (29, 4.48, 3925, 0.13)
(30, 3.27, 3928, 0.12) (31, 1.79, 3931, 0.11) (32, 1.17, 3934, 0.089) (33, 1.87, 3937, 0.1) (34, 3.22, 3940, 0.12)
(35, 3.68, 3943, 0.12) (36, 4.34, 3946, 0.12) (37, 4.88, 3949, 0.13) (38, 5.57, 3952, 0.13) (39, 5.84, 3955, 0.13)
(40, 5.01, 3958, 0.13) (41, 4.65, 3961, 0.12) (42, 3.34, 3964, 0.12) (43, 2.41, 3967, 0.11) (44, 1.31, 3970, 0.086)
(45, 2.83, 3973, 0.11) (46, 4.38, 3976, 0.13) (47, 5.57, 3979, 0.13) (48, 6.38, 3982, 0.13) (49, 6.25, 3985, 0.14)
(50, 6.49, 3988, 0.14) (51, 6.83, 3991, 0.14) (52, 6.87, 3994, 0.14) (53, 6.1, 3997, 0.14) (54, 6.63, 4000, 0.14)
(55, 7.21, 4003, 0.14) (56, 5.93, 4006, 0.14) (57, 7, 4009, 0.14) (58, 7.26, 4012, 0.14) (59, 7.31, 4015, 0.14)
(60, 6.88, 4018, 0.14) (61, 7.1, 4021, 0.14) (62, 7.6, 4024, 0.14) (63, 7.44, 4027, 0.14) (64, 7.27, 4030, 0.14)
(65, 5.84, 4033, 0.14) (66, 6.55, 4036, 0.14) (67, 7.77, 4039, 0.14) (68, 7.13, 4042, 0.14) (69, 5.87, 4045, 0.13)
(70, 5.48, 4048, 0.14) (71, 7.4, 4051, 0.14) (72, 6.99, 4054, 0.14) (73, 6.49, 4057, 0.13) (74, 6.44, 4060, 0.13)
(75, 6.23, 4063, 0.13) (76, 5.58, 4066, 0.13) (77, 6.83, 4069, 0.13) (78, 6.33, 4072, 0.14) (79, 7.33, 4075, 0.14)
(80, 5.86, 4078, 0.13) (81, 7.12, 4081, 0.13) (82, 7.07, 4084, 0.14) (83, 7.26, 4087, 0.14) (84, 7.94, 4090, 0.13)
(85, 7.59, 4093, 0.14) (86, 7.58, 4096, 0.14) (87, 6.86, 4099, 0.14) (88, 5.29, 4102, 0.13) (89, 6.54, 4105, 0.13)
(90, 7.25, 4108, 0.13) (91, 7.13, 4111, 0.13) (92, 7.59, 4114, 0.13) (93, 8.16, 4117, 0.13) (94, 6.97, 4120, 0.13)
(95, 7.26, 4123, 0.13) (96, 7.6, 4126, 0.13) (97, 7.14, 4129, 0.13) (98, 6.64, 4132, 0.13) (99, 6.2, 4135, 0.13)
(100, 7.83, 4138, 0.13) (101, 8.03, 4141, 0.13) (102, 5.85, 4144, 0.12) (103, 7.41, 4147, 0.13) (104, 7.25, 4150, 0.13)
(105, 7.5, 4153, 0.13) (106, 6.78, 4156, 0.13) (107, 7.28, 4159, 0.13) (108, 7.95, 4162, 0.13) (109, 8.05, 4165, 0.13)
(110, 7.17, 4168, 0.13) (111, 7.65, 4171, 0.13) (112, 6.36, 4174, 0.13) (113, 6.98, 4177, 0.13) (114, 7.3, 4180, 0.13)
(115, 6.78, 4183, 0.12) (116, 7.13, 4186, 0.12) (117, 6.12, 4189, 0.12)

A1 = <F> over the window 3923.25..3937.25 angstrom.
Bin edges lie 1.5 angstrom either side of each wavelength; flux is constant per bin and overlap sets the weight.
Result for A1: 2.6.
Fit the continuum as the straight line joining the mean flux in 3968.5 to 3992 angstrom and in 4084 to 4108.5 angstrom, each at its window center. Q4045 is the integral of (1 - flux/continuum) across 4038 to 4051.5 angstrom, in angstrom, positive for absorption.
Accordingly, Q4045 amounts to -1.2 angstrom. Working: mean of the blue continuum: 4.97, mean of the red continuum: 7.03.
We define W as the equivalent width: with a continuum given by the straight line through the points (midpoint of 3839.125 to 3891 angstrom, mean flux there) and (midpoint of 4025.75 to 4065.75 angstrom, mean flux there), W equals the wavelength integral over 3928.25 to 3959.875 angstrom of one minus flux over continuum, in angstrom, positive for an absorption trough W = 9.1 angstrom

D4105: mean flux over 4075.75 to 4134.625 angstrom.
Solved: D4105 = 7.08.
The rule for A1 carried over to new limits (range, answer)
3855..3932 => 4.34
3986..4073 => 6.72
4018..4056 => 6.87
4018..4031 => 7.3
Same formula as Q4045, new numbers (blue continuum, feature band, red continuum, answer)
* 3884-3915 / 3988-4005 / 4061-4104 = -2.5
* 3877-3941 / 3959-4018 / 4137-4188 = -4.6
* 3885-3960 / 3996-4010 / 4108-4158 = -3.0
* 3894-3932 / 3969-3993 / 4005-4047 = 3.7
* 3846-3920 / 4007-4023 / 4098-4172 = -3.2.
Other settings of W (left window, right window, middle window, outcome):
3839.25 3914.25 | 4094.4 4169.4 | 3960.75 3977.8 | 7.3 angstrom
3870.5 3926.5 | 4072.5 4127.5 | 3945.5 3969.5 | 4.3 angstrom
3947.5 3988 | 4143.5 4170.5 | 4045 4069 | -2.1 angstrom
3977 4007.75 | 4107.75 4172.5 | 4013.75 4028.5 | -1.6 angstrom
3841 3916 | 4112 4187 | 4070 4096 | -2.1 angstrom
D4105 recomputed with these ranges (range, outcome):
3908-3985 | 4.13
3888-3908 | 4.66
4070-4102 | 7.01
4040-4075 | 6.49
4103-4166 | 7.24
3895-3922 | 5.08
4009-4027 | 7.23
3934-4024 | 5.25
